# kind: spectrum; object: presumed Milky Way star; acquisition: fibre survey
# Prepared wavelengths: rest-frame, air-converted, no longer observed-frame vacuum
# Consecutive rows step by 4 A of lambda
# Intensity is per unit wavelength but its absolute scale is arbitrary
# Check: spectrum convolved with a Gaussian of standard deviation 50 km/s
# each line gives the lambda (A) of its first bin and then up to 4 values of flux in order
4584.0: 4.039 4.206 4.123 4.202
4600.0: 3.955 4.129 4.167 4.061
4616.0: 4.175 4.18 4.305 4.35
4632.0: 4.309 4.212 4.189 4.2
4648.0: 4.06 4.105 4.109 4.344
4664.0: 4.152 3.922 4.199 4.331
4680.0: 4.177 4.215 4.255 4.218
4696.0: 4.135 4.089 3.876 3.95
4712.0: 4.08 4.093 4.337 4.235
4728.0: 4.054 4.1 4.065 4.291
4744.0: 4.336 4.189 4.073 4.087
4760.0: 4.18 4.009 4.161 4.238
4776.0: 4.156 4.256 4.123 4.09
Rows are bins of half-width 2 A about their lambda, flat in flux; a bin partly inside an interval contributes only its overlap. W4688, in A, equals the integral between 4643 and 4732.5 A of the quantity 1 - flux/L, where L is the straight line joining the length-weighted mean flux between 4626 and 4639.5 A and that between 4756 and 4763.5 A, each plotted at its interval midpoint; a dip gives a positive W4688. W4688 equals 1.5 A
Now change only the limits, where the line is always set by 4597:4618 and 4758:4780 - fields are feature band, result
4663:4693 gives -0.4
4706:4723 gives 0.1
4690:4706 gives 0.2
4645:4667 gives -0.1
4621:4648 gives -0.9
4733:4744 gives -0.1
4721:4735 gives 0.0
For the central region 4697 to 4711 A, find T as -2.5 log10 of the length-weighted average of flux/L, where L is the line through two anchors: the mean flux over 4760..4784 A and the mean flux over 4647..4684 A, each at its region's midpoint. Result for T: 0.045 mag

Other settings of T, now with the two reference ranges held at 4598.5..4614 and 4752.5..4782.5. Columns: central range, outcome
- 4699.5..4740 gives 0.01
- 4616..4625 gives -0.03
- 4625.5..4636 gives -0.06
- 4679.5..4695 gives -0.03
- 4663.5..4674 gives 0.01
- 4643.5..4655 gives 0.00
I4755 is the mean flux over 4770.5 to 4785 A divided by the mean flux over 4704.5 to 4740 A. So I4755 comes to 1.0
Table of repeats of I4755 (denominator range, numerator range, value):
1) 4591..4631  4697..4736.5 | 0.98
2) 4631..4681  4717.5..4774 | 1.00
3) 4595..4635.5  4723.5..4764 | 0.99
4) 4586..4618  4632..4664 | 1.01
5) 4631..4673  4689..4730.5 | 0.99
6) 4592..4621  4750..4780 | 1.00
